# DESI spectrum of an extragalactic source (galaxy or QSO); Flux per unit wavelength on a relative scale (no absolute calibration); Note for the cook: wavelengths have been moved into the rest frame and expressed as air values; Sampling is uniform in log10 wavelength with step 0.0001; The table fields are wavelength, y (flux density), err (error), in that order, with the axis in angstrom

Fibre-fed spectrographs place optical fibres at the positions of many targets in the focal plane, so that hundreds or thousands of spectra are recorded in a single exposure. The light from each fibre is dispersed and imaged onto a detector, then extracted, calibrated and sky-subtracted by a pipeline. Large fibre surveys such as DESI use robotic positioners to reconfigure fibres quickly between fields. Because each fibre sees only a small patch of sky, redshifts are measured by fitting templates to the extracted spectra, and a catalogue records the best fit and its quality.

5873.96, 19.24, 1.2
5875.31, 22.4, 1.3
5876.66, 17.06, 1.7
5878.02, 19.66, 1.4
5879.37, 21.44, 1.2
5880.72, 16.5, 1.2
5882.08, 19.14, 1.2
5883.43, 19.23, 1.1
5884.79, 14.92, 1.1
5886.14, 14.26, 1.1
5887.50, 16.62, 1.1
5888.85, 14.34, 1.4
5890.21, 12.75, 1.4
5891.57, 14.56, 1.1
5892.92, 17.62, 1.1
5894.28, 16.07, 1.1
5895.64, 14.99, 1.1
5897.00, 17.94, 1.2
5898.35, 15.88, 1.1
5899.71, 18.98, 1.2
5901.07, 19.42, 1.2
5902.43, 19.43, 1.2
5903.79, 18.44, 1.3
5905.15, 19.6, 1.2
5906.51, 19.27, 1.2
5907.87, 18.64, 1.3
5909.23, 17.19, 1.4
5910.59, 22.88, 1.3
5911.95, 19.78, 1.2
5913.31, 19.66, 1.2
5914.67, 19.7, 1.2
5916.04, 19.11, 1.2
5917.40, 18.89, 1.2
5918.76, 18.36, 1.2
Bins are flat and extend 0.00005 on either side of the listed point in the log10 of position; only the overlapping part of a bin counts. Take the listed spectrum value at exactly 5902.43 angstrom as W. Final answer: 19.43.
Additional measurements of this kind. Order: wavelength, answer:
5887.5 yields 16.62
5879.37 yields 21.44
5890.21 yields 12.75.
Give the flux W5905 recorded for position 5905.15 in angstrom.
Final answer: 19.6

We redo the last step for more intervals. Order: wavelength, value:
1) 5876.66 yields 17.06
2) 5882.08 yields 19.14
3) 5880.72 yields 16.5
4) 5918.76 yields 18.36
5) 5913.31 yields 19.66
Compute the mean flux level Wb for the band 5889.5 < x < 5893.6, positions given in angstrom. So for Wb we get 15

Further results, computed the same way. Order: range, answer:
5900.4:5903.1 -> 19.4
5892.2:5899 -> 16.5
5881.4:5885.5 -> 17.7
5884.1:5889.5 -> 15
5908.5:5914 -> 19.9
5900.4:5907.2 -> 19.2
